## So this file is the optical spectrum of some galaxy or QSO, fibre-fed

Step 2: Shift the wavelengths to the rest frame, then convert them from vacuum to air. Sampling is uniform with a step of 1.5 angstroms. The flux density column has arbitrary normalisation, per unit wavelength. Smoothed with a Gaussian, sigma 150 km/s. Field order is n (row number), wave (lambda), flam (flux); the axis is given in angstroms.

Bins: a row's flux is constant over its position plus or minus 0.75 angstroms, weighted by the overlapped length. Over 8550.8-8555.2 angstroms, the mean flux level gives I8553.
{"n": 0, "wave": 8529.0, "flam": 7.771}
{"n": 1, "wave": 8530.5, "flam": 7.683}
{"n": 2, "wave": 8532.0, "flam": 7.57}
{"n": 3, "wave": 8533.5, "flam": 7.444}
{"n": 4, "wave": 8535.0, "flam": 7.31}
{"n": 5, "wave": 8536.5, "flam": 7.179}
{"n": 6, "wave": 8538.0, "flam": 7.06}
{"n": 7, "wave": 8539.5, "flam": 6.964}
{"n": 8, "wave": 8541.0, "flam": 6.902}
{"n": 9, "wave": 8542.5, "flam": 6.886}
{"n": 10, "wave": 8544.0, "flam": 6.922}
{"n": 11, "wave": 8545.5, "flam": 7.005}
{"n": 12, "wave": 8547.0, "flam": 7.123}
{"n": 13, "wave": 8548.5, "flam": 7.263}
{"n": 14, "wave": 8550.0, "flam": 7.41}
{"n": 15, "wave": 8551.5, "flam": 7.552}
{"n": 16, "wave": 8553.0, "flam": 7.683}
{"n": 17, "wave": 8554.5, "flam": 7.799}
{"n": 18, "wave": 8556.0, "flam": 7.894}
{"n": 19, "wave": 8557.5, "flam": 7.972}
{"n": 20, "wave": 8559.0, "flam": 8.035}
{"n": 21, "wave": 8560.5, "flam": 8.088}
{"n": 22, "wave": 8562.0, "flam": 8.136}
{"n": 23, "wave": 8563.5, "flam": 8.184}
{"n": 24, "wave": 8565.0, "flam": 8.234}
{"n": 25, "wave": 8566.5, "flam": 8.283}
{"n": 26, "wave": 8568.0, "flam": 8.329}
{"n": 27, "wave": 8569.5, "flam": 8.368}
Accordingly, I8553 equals 7.68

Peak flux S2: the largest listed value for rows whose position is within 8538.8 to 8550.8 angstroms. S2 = 7.41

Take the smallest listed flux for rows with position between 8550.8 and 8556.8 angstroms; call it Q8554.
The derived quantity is 7.552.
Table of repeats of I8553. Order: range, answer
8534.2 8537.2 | 7.25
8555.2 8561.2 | 7.99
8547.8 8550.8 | 7.34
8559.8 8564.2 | 8.14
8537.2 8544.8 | 6.95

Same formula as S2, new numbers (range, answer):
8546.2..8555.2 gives 7.799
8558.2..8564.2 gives 8.184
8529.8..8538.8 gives 7.683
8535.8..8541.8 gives 7.179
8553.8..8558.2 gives 7.972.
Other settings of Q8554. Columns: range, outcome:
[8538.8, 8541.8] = 6.902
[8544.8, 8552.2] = 7.005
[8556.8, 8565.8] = 7.972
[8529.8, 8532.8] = 7.57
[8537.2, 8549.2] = 6.886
